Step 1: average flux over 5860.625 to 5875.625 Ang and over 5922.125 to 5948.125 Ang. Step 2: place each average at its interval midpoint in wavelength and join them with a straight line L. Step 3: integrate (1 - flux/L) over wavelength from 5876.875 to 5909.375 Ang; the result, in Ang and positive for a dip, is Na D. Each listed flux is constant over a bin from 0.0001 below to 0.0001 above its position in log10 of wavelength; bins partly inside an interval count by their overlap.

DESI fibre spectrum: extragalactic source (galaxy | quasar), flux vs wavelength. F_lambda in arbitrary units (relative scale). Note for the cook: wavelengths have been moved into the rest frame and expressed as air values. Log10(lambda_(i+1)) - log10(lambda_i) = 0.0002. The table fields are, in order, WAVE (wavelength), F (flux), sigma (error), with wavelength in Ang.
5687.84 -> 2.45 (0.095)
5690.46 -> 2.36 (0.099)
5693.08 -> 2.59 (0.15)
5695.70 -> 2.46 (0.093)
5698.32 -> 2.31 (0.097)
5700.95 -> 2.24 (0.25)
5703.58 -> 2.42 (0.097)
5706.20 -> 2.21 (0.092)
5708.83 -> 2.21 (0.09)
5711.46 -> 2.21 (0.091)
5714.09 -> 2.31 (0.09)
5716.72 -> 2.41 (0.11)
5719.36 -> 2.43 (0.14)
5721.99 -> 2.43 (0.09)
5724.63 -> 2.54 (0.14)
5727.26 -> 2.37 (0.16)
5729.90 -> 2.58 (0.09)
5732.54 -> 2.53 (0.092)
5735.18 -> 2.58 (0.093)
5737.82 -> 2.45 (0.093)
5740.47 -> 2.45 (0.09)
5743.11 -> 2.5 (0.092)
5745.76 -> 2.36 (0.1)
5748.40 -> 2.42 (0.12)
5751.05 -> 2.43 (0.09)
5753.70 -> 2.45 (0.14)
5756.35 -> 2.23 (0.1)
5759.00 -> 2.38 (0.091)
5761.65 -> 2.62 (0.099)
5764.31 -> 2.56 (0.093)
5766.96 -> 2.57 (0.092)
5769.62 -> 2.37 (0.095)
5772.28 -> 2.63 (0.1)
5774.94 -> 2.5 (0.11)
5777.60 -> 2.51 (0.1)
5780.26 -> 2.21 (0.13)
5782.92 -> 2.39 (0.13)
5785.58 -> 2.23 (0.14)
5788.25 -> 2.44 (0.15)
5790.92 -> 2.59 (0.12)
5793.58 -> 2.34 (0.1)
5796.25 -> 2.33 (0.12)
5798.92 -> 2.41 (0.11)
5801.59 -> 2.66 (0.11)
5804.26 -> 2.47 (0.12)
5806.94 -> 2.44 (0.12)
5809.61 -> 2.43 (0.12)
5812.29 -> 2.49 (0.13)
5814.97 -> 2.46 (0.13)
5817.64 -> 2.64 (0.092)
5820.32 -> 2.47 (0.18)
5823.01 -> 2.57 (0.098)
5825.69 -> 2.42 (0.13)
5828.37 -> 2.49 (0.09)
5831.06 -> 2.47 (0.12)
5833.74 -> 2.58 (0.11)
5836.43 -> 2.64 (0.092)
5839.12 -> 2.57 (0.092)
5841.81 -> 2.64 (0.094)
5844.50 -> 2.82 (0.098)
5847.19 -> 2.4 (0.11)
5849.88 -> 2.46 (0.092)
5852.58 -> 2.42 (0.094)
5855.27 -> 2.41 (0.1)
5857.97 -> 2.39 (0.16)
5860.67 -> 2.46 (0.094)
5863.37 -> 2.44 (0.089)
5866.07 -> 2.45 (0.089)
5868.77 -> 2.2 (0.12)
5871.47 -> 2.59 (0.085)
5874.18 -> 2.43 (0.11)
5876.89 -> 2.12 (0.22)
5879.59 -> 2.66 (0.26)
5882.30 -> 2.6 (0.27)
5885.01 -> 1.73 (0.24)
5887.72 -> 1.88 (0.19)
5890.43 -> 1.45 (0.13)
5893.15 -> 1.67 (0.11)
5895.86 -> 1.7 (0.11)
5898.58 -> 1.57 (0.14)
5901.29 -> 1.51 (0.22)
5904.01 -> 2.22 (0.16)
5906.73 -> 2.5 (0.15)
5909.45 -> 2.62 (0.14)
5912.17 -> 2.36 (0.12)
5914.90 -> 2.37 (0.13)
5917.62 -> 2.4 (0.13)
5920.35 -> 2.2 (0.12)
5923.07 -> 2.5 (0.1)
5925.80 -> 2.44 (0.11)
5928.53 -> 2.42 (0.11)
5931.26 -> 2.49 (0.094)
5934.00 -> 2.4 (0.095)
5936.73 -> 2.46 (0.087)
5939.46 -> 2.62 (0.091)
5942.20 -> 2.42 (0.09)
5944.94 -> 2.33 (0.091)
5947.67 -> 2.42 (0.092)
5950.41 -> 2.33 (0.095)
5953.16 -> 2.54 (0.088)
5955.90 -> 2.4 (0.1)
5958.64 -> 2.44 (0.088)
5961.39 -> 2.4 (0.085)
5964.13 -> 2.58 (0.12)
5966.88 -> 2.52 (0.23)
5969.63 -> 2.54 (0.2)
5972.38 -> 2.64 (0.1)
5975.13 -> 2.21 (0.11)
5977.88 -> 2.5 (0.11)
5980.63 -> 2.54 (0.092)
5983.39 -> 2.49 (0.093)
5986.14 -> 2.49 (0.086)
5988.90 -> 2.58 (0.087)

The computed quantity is 6.0 Ang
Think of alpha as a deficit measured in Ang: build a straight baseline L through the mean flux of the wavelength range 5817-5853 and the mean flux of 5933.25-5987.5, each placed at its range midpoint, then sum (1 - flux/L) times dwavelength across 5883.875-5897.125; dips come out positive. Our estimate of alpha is 4.3 Ang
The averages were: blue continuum 2.54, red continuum 2.46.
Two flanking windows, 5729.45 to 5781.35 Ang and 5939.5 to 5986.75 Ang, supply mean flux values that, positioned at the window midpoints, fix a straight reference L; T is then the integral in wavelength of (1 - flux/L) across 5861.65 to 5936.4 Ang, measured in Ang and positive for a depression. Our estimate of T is 7.3 Ang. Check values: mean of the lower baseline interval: 2.47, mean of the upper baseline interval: 2.46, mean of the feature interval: 2.22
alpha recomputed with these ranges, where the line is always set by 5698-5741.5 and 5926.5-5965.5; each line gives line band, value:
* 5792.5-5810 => -0.2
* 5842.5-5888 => 0.6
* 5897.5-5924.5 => 2.3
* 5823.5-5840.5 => -0.8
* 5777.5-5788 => 0.4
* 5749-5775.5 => -0.7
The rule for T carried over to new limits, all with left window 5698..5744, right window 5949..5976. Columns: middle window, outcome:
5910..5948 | 0.5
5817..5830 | -0.4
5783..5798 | 0.2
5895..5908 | 2.9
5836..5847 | -0.9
